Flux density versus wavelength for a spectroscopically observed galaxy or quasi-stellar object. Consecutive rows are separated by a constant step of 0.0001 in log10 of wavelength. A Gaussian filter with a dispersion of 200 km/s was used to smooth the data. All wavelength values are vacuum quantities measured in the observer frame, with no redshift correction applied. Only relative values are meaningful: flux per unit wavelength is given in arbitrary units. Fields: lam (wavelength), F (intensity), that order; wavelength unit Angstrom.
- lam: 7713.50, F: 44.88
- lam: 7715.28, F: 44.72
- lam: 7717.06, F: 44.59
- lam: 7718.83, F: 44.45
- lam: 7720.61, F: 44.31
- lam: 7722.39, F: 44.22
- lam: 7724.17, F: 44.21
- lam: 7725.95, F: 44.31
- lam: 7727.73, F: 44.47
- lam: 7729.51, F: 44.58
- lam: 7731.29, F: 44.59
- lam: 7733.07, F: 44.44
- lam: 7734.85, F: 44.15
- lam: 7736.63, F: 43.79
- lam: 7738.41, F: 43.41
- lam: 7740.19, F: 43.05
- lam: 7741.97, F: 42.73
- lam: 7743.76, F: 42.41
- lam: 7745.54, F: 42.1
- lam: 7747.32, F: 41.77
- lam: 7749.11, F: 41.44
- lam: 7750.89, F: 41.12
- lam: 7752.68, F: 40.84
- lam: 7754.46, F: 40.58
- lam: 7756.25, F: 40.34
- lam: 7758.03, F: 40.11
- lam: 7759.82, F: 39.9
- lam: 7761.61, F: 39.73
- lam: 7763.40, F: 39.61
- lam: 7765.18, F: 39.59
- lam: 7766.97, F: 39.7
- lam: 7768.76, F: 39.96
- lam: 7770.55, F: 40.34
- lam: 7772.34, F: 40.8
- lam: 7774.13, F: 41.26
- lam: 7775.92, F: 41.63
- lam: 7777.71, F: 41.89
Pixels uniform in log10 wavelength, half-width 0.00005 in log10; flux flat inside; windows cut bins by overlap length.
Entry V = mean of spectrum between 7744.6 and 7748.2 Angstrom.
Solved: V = 42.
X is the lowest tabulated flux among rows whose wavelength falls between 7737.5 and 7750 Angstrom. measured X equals 41.44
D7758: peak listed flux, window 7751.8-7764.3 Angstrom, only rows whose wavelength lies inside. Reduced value 40.84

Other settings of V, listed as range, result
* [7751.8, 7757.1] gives 40.6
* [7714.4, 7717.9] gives 44.6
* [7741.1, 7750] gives 42.1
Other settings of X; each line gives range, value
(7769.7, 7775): 40.34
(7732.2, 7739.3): 43.41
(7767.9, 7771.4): 39.96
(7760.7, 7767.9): 39.59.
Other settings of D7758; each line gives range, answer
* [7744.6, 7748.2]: 42.1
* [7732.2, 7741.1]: 44.44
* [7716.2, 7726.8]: 44.59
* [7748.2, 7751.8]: 41.44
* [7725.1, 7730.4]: 44.58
